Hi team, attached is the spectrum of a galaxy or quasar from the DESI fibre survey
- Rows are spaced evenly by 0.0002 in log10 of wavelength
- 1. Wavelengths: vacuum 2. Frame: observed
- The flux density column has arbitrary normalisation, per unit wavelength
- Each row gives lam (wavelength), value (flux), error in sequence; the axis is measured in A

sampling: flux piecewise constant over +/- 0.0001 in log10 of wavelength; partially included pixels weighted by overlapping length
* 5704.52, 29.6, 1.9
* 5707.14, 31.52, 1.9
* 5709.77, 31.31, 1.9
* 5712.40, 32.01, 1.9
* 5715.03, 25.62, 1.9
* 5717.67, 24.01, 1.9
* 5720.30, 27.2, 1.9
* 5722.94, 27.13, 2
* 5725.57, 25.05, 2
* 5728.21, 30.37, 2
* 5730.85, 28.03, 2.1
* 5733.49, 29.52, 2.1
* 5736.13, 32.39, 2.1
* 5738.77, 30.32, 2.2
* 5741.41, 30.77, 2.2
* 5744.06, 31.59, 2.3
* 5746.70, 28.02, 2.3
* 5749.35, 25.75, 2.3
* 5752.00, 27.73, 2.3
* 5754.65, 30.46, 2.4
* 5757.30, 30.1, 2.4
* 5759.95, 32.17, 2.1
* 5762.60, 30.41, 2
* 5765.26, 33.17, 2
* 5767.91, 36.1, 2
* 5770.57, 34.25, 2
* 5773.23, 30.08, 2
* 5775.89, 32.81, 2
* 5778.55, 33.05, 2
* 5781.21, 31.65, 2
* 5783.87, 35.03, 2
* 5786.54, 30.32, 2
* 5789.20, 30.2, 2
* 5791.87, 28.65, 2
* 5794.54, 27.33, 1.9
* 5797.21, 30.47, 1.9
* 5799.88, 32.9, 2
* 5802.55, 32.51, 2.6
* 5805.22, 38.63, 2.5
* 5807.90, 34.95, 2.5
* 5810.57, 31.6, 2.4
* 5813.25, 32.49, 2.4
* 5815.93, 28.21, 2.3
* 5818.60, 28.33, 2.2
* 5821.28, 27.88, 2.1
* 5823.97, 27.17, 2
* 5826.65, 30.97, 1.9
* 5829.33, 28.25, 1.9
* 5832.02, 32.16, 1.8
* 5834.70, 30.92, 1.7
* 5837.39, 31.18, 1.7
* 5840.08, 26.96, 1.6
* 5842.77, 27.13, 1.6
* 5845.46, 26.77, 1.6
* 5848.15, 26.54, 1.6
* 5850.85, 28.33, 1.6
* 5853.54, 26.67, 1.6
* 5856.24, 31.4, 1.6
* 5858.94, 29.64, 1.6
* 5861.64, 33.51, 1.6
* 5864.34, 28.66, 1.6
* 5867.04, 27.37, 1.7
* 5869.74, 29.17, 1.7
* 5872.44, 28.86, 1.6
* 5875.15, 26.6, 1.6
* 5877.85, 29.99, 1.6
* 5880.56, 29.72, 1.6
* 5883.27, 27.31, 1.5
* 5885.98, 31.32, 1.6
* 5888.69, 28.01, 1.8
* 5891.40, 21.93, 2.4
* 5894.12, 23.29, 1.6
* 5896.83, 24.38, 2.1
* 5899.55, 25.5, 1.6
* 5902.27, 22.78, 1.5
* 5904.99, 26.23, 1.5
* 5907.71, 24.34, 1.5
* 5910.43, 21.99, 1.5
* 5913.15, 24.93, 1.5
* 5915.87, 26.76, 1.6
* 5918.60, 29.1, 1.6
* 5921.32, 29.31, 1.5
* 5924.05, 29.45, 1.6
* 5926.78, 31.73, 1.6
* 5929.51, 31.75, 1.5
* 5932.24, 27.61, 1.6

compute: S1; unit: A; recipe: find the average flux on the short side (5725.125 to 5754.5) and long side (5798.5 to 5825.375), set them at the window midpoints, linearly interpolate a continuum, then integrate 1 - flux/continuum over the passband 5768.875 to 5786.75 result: -1.3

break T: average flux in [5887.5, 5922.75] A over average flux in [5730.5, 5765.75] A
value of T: 0.84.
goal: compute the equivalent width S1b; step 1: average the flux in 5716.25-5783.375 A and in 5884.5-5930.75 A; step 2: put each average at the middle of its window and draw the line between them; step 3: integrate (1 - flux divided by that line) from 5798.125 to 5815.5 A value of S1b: -2.8 A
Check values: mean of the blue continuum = 30.1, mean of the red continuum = 26.6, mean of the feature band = 33.5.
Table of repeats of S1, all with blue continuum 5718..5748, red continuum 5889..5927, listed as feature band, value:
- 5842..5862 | -1.4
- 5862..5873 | -1.0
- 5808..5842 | -3.2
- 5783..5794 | -1.1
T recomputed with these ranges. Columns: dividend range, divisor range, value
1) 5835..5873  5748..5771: 0.93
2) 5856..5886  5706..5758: 1.01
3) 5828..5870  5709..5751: 1.01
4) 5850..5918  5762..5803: 0.85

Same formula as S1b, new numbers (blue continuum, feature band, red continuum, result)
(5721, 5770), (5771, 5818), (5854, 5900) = -4.09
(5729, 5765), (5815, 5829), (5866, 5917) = -0.23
